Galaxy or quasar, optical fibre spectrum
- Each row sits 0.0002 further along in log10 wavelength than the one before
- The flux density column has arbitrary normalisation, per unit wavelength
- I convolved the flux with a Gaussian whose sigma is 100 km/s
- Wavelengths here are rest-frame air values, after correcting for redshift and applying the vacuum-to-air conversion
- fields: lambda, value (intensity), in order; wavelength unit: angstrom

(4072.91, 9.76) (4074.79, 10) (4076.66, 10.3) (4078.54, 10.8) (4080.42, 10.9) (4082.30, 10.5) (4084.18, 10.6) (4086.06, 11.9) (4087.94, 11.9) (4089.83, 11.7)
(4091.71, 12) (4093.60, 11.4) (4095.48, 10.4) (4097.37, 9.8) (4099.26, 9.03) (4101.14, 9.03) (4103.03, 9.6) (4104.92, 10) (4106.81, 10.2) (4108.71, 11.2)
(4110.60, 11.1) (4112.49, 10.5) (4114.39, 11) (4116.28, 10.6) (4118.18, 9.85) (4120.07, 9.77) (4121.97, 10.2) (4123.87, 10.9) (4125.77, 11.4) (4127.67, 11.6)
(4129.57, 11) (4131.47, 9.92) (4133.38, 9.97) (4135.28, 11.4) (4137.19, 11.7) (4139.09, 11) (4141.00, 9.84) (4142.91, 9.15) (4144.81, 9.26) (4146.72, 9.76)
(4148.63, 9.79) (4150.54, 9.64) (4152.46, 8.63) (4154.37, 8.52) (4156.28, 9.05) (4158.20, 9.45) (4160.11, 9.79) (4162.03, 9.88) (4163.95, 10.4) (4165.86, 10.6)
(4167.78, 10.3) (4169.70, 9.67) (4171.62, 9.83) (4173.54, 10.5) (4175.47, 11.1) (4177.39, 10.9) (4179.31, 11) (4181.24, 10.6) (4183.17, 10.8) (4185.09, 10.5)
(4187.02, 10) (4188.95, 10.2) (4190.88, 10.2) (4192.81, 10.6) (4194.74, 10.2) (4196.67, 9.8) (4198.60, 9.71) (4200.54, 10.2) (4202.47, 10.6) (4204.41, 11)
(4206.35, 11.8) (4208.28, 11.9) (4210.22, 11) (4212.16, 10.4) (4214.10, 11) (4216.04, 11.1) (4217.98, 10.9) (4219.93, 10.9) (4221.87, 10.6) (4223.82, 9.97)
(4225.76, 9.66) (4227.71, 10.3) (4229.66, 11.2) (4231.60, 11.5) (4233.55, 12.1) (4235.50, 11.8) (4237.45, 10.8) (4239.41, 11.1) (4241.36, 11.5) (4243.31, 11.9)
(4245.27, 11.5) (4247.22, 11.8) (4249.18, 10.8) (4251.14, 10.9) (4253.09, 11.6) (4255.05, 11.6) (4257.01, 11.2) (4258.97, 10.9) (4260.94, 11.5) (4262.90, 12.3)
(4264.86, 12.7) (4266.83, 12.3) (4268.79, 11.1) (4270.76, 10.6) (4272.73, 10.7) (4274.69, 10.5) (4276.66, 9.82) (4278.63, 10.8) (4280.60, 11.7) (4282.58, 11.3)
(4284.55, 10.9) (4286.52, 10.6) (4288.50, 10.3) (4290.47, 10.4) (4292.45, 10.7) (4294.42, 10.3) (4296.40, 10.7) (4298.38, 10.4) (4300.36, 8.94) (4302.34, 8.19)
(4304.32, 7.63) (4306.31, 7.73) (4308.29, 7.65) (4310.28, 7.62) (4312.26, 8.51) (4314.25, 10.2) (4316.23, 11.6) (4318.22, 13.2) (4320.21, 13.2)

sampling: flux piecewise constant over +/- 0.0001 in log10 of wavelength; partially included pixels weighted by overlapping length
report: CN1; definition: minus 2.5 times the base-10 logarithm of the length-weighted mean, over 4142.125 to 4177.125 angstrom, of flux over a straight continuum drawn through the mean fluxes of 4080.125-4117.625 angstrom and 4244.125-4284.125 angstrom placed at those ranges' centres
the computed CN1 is 0.12 mag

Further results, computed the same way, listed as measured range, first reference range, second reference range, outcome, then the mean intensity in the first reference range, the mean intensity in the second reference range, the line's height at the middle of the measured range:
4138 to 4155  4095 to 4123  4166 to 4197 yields 0.08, 10.1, 10.4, 10.3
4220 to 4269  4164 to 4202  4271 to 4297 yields -0.07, 10.4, 10.7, 10.5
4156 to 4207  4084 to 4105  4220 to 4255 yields 0.06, 10.6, 11.1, 10.9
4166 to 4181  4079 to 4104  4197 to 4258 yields 0.04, 10.7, 11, 10.9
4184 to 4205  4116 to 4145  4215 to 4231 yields 0.03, 10.5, 10.6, 10.6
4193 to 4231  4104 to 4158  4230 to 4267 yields 0.05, 10.2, 11.5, 11.1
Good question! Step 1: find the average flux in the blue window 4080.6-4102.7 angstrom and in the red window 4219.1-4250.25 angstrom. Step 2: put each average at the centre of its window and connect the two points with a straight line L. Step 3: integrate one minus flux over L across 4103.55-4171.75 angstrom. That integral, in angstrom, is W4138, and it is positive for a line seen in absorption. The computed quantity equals 4.1 angstrom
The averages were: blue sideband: 10.7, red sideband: 11.1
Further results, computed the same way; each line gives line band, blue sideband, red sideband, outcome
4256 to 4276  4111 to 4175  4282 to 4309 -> -3.21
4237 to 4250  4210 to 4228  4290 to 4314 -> -1.60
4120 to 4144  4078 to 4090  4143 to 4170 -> -1.16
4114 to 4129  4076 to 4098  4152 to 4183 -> -0.06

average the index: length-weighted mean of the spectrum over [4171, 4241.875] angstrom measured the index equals 10.7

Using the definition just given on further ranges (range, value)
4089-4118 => 10.5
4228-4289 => 11.3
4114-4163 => 10.1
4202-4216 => 11.1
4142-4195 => 10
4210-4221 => 10.9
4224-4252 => 11.2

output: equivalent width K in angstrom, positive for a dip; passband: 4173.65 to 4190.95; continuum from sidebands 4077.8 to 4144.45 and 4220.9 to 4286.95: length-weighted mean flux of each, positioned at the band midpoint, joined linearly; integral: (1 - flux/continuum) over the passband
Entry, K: 0.5 angstrom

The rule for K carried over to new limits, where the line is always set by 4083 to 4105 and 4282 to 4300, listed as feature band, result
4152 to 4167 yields 1.5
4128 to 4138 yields -0.2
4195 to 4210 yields -0.2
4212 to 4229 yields 0.0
